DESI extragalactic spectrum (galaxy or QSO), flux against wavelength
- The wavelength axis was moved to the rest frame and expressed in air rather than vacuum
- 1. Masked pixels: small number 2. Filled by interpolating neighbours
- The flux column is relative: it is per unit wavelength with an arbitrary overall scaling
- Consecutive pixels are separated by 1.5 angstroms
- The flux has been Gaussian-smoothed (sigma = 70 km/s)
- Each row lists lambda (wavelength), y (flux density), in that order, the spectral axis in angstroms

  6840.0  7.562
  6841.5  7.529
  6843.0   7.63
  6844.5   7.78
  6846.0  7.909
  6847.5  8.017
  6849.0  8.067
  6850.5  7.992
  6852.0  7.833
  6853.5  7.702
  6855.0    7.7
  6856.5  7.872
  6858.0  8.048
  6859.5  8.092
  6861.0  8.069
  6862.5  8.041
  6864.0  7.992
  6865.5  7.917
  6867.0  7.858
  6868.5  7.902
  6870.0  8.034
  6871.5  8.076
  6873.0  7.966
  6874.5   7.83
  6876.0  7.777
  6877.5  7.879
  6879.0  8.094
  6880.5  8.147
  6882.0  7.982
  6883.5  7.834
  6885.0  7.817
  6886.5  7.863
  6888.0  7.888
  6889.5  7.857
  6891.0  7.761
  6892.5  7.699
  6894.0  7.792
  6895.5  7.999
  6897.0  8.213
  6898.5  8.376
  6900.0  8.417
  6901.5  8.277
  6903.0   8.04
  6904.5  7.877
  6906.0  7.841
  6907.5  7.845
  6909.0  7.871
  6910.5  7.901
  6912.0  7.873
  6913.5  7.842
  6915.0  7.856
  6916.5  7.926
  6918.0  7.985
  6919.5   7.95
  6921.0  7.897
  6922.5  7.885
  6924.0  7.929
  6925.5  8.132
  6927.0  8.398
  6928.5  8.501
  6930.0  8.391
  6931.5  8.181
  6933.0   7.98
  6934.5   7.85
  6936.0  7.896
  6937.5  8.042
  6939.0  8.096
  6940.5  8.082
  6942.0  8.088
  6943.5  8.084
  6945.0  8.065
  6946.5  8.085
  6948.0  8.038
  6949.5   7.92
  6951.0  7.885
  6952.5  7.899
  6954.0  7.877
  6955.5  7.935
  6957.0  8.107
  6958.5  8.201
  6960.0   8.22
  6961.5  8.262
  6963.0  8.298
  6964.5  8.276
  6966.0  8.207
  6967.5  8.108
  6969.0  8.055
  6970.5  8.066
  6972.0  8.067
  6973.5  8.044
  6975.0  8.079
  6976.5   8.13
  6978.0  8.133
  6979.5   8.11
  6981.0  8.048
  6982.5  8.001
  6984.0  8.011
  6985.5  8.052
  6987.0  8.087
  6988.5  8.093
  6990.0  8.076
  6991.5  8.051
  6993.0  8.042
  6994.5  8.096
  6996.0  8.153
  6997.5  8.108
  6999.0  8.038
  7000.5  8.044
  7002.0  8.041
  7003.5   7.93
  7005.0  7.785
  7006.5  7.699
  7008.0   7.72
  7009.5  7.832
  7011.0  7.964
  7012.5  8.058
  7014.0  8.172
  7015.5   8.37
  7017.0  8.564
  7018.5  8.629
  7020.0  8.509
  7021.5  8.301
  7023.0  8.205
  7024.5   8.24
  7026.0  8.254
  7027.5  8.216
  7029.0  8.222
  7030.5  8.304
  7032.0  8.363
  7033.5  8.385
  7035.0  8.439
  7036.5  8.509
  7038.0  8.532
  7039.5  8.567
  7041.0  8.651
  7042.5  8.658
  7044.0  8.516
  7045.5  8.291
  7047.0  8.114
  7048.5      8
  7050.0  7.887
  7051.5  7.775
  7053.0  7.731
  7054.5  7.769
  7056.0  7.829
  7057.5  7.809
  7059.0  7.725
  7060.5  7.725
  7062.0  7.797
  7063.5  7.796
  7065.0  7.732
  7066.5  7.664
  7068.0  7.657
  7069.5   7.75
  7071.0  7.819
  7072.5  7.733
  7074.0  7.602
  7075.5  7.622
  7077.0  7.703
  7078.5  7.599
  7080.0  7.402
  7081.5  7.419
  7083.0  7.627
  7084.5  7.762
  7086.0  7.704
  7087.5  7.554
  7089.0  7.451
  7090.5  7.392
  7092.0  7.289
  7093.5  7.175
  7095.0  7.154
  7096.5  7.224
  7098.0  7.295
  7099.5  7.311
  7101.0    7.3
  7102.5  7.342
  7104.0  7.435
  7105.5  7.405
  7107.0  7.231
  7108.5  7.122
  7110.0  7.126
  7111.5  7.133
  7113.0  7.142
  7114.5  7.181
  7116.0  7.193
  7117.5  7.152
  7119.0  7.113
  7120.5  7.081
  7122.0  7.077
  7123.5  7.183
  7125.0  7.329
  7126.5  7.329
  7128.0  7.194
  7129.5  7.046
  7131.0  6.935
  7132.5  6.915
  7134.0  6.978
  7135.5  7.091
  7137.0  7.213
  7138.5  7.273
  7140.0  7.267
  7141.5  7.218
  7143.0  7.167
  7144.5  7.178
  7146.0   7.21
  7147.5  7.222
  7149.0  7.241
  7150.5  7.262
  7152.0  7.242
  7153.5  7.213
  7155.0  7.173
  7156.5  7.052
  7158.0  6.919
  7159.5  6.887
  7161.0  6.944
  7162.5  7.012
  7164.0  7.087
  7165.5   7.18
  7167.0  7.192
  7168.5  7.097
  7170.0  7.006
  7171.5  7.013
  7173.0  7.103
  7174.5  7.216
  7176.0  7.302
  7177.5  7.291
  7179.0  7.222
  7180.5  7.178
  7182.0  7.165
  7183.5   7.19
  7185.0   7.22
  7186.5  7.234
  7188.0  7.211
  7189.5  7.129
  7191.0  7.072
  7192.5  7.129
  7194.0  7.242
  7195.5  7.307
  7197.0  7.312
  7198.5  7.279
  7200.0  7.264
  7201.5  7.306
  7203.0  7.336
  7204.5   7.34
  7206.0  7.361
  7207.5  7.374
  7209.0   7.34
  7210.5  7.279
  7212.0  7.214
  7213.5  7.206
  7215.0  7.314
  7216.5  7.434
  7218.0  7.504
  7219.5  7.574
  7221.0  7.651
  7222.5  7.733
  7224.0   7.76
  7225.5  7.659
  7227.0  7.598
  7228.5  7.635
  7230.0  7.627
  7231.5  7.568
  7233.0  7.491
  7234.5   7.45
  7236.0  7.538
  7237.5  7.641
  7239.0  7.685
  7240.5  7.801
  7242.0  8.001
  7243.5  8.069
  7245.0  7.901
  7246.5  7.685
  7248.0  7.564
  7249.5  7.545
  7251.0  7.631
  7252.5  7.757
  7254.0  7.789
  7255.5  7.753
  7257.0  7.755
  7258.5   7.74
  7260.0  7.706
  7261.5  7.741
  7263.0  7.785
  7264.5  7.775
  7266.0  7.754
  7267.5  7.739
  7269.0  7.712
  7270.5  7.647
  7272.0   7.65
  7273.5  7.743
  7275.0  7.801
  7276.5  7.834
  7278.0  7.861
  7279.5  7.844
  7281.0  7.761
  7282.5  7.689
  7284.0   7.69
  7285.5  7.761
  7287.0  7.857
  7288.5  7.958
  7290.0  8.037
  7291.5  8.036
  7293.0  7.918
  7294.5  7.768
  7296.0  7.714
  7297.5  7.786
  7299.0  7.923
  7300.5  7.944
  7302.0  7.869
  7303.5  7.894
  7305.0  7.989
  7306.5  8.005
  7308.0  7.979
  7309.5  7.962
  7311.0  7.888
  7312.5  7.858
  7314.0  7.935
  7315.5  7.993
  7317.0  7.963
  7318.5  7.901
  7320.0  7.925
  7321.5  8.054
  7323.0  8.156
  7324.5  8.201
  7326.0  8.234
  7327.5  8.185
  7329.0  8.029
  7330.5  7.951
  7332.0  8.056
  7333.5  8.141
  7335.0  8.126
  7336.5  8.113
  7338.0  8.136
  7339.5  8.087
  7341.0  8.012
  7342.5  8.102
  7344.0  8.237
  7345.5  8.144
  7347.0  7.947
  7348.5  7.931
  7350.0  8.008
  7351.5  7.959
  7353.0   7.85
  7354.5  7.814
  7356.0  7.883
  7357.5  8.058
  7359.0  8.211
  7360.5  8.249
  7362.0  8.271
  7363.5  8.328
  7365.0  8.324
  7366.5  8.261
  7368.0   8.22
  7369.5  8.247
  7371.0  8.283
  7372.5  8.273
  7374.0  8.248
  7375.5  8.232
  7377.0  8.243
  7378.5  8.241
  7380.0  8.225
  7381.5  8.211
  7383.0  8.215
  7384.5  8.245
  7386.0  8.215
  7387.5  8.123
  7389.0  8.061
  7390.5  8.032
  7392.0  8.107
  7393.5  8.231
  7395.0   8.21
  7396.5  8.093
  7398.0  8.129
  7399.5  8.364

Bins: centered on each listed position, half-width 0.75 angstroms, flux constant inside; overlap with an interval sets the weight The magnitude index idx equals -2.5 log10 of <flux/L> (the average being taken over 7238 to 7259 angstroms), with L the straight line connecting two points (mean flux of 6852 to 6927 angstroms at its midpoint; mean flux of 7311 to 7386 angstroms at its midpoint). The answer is 0.04 mag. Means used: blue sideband 7.95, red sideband 8.11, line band 7.76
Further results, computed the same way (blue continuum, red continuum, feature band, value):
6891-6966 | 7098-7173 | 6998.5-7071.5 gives -0.07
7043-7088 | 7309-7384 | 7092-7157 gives 0.09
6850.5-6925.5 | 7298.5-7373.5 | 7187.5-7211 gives 0.11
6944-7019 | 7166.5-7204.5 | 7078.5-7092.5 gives 0.02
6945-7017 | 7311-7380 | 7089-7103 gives 0.11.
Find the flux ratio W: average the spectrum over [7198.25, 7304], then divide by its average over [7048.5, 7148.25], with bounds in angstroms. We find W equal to 1.04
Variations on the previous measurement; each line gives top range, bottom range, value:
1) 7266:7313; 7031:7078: 0.98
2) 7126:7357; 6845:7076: 0.94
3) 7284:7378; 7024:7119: 1.04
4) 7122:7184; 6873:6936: 0.89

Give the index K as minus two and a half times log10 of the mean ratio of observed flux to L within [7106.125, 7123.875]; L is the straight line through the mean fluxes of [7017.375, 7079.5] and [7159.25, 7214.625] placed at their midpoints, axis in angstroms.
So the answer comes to 0.07 mag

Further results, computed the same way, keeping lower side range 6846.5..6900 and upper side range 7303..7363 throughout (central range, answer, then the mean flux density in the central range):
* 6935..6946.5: -0.01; 8.05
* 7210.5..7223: 0.08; 7.44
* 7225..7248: 0.05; 7.69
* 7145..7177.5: 0.13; 7.13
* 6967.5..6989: -0.01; 8.07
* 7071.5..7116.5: 0.08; 7.39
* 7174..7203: 0.11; 7.23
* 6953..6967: -0.02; 8.15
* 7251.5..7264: 0.04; 7.75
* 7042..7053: -0.02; 8.14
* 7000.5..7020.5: -0.02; 8.09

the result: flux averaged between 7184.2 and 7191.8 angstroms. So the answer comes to 7.17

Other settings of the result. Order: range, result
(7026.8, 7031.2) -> 8.25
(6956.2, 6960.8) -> 8.17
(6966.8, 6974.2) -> 8.07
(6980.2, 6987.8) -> 8.04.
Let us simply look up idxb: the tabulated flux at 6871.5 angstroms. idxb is 8.076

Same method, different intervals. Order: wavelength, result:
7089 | 7.451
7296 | 7.714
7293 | 7.918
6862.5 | 8.041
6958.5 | 8.201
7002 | 8.041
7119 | 7.113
